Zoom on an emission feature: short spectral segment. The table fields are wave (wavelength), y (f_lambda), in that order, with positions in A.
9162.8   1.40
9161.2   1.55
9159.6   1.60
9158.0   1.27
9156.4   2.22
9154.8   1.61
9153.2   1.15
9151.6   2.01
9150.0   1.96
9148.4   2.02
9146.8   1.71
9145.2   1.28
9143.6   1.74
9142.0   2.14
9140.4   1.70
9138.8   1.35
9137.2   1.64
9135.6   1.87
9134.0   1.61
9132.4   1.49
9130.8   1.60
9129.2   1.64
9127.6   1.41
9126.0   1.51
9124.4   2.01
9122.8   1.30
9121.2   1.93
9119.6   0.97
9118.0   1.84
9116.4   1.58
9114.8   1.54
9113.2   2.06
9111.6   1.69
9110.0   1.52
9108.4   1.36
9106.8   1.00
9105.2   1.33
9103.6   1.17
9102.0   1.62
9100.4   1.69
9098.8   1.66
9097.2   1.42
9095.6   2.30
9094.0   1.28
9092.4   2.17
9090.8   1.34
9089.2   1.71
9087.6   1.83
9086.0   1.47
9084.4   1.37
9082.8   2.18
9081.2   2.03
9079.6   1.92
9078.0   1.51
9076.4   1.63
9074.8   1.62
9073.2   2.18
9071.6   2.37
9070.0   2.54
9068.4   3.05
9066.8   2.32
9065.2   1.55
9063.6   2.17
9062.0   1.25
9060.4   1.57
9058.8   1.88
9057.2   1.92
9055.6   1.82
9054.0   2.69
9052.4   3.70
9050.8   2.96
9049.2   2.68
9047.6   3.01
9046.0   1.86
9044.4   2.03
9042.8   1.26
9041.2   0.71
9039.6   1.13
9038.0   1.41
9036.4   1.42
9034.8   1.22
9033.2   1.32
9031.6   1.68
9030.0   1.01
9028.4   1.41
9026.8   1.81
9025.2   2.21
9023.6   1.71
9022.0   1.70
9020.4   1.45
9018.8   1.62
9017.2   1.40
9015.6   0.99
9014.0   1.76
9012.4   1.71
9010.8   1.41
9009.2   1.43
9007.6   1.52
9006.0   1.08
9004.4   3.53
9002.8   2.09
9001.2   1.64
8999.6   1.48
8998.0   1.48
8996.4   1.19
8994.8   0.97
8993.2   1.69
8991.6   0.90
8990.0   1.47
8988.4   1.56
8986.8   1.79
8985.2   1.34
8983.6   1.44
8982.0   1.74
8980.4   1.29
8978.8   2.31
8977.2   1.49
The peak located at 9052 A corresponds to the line [S II]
